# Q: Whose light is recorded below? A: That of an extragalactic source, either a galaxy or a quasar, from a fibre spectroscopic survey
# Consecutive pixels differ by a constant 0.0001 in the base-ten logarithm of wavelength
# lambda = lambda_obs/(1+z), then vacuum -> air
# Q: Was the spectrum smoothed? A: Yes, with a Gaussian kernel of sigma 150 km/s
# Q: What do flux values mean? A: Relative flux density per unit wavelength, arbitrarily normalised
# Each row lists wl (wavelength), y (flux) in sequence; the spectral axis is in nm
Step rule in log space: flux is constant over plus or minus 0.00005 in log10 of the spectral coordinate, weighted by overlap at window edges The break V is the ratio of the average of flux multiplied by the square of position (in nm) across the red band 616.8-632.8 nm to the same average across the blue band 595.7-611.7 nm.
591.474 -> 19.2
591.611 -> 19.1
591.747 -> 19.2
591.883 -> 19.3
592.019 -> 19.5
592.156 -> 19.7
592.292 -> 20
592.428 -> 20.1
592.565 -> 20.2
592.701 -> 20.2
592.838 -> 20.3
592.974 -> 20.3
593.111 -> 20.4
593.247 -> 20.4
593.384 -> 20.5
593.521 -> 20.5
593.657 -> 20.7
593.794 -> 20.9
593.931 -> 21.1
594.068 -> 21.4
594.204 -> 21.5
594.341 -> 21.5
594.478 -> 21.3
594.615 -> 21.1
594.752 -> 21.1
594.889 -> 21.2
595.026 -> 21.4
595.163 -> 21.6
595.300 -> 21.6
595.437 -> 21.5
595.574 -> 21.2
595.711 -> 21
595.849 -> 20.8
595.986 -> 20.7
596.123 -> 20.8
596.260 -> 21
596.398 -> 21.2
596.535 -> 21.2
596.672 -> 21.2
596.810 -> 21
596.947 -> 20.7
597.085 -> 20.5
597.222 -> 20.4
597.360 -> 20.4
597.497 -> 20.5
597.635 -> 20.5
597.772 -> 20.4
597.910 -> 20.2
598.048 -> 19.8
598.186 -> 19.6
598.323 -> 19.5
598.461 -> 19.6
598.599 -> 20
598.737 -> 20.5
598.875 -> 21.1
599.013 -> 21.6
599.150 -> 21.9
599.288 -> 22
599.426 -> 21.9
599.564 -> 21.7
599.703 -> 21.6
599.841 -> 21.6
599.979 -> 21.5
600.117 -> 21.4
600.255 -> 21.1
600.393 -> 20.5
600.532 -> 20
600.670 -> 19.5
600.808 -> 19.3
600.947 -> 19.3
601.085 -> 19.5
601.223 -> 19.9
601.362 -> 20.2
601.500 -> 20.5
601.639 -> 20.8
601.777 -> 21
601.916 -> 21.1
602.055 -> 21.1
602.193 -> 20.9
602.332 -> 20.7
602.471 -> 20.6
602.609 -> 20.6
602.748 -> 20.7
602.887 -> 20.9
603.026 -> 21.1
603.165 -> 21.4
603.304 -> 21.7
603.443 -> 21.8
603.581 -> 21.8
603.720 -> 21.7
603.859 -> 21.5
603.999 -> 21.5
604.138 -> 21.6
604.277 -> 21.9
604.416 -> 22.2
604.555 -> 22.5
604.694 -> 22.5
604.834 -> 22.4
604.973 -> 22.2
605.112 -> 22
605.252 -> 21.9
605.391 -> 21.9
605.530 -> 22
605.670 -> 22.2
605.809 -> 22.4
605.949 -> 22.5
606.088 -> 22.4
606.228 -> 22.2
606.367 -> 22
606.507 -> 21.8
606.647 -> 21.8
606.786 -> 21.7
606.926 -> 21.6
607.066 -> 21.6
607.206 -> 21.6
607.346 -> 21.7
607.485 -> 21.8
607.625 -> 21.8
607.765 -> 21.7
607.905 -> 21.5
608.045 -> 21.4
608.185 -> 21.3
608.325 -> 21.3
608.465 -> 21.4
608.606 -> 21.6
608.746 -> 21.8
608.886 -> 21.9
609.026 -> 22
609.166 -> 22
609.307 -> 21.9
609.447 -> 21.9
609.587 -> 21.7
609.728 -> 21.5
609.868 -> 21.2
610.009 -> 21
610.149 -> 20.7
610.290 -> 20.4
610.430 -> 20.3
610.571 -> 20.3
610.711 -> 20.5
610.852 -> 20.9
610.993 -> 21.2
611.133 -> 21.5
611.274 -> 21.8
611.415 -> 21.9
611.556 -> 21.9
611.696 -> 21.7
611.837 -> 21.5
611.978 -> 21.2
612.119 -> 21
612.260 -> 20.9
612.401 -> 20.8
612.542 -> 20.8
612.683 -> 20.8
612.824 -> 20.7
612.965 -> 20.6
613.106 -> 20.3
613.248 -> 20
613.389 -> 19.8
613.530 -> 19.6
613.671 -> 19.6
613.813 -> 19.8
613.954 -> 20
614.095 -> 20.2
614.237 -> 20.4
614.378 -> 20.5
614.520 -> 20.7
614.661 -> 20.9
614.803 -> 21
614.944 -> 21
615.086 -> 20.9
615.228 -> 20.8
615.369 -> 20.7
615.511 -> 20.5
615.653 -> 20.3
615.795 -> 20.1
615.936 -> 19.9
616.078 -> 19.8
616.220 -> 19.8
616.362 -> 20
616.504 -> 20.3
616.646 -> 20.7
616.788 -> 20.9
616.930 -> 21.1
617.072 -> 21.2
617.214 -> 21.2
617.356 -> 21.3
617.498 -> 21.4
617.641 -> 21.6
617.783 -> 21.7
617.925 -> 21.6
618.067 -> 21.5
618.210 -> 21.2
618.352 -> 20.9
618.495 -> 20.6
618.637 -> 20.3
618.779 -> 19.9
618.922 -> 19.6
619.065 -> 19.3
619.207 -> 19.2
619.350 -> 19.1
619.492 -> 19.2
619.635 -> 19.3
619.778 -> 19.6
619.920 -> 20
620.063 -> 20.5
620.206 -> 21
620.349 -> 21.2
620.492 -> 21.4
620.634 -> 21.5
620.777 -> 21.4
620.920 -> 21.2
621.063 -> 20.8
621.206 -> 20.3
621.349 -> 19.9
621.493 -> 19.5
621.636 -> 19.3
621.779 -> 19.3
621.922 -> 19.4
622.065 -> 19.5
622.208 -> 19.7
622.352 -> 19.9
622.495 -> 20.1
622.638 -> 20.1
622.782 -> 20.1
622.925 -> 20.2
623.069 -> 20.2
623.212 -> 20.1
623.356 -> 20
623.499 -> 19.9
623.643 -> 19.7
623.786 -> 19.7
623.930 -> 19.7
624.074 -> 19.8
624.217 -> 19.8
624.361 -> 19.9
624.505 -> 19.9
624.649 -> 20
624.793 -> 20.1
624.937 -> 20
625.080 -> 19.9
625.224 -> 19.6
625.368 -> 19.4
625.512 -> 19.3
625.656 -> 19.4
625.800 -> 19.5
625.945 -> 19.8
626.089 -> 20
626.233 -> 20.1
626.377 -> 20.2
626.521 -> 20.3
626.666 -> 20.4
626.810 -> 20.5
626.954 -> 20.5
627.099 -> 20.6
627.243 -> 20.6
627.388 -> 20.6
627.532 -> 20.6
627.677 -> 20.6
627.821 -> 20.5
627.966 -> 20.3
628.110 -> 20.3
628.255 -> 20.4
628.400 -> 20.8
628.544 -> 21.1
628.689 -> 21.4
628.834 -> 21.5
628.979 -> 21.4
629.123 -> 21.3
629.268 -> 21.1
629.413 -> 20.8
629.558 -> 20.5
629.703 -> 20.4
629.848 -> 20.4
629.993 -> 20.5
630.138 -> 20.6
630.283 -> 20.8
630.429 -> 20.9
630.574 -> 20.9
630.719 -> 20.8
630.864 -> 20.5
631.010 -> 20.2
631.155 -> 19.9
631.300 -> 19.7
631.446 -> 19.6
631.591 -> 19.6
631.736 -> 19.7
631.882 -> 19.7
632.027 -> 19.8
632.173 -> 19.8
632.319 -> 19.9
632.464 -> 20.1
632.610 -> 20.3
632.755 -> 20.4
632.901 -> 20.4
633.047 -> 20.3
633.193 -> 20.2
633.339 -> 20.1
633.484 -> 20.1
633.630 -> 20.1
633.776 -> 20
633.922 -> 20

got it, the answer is 1.02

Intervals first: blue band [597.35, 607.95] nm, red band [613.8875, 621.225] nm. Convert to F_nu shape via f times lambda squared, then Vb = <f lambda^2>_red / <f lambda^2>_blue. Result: 1.02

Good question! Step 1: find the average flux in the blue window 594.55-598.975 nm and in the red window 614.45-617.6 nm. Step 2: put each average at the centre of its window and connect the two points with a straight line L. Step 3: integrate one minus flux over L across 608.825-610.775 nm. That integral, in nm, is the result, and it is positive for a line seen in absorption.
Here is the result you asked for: -0.05 nm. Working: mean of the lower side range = 20.7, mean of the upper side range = 20.7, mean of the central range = 21.2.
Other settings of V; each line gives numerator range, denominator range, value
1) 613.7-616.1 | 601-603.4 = 1.03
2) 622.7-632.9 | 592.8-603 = 1.07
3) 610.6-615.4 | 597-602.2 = 1.05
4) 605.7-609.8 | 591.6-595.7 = 1.11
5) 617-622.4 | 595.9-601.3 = 1.06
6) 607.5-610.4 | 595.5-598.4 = 1.09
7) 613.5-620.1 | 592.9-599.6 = 1.05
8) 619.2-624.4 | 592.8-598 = 1.05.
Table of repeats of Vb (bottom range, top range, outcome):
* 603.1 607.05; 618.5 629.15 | 0.98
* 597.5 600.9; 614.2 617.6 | 1.05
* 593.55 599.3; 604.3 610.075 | 1.08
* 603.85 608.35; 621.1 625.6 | 0.96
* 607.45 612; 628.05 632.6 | 1.02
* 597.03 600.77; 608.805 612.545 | 1.07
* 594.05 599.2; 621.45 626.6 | 1.04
